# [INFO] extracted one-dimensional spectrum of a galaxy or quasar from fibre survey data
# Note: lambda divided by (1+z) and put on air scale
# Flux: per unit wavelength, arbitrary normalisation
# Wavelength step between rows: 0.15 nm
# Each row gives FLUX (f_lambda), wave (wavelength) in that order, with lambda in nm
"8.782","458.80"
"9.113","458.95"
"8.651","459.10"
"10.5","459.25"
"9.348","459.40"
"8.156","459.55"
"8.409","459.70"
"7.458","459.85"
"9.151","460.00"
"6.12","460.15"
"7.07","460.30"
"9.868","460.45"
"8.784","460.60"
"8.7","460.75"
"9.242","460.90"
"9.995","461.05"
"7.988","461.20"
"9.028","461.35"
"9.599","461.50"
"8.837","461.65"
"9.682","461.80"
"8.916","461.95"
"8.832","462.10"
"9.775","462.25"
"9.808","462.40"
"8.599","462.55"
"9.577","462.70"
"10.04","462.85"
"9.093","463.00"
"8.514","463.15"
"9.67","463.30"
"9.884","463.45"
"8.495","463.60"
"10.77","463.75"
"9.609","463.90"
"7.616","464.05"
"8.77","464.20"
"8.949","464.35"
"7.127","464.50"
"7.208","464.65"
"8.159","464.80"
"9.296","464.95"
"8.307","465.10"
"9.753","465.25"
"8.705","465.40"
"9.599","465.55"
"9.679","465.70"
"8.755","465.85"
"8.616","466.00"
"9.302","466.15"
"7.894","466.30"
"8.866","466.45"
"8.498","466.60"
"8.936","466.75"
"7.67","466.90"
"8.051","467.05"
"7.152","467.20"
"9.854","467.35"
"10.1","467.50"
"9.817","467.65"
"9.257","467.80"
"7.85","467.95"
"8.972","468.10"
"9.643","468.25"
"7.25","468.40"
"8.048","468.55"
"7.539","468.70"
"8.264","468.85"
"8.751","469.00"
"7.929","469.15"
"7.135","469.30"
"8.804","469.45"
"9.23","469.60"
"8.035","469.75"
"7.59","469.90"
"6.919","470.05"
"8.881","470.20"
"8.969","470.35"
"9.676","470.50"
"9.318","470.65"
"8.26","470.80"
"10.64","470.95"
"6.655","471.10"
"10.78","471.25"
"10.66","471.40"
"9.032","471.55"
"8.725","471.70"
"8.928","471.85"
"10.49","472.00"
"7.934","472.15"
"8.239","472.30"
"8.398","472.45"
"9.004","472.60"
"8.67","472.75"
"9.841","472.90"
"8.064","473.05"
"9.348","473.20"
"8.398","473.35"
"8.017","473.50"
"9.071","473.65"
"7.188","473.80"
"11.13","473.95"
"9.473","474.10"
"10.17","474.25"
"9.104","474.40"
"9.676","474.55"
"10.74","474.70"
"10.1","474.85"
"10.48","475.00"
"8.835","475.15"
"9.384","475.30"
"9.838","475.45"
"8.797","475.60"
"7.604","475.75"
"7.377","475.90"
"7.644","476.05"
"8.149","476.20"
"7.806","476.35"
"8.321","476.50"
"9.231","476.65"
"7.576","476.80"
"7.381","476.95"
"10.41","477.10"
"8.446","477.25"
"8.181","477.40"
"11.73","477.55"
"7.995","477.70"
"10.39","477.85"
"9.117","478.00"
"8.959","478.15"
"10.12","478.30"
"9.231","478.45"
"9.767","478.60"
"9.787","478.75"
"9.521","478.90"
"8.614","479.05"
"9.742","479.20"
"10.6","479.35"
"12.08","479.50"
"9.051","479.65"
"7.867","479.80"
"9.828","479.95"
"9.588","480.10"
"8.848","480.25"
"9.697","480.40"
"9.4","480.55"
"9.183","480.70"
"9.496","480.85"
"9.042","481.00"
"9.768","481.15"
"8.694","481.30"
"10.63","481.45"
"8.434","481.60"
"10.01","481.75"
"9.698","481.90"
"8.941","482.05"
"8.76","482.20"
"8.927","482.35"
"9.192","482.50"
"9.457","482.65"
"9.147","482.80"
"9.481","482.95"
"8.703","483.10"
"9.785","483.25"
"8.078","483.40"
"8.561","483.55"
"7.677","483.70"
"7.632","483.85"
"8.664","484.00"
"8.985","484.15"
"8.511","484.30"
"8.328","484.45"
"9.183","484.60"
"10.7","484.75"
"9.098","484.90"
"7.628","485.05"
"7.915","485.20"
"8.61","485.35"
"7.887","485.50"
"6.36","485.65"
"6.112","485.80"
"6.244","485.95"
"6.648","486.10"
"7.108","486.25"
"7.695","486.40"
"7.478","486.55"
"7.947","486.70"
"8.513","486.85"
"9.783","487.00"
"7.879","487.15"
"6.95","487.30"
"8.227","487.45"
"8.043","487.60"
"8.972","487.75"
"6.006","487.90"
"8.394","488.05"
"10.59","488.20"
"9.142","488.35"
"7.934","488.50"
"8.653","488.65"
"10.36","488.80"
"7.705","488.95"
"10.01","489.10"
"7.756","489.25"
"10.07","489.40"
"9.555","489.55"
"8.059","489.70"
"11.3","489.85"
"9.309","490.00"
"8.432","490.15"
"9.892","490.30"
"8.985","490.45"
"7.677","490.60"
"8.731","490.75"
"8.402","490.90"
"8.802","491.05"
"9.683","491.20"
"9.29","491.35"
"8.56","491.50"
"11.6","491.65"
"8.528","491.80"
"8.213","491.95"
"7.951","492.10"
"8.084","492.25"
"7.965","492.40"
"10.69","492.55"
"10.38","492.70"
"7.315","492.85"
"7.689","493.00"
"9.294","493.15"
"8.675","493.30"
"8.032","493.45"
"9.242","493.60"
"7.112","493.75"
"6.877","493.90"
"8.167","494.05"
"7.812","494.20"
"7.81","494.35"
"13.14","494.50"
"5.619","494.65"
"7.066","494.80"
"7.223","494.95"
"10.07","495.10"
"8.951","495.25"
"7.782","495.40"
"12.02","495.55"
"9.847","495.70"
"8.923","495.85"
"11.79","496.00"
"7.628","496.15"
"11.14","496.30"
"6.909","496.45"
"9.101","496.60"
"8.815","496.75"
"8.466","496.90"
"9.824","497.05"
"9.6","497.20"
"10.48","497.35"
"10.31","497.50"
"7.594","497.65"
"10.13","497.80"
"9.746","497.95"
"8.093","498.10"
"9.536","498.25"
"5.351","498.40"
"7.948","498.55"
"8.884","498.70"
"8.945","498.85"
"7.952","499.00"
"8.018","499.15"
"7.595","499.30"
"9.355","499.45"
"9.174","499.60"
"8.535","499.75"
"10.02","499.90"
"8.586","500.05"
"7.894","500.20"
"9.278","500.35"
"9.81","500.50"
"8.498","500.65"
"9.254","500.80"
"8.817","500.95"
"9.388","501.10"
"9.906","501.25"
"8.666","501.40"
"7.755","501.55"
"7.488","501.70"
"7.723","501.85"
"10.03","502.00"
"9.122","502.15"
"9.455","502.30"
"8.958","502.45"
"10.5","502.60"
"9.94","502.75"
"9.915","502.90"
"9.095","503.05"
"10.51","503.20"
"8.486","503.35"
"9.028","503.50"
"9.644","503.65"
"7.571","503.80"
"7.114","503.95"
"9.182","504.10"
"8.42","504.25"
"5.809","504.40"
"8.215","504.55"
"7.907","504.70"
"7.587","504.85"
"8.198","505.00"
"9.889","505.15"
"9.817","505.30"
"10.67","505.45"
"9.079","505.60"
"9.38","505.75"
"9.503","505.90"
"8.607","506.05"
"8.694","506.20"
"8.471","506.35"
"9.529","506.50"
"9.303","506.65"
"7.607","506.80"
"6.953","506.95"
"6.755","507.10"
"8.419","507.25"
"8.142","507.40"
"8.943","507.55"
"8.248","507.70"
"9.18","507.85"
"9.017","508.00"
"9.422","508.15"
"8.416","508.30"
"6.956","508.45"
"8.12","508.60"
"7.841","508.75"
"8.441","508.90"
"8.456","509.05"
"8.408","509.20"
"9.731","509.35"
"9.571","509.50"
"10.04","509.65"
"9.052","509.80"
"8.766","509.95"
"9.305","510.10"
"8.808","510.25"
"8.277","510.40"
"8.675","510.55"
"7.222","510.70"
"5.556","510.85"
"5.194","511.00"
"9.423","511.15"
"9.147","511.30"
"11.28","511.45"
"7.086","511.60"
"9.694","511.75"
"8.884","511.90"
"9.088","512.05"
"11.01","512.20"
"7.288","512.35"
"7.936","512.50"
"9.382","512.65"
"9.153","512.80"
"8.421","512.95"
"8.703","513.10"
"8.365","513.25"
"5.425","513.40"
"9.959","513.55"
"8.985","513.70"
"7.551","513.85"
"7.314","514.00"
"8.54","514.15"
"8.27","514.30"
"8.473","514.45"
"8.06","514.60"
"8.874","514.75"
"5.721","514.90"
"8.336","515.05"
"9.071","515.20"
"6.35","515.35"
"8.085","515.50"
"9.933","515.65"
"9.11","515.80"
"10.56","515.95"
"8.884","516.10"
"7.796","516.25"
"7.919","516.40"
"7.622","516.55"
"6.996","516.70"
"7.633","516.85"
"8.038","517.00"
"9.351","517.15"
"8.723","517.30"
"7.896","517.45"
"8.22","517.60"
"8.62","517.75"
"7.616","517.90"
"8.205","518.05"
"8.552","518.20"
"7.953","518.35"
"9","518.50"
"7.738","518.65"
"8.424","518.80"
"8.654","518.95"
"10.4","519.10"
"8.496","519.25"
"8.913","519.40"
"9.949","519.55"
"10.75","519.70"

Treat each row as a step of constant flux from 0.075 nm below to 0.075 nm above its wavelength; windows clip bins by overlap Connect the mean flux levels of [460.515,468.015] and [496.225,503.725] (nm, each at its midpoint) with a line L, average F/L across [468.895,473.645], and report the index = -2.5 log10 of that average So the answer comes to 0.02 mag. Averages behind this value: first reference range 8.95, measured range 8.75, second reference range 8.99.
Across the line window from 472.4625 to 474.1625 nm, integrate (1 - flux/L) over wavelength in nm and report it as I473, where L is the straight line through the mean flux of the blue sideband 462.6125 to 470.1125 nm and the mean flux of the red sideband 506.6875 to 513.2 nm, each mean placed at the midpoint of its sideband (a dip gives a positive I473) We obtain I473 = -0.05 nm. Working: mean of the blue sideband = 8.67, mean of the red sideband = 8.52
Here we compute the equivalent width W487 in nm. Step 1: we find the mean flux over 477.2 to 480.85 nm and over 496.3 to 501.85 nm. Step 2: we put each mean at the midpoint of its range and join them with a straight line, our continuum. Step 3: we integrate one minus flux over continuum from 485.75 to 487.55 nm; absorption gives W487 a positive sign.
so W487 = 0.32 nm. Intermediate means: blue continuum 9.5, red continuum 8.79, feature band 7.58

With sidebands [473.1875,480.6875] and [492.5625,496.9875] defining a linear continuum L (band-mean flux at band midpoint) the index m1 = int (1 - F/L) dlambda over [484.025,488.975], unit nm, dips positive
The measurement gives 0.43 nm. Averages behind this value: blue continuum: 9.19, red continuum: 8.75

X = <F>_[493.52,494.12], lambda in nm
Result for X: 7.85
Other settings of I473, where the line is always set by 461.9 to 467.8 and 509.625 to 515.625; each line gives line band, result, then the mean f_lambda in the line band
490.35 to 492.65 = -0.076 nm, 8.9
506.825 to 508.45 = 0.032 nm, 8.26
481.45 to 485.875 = 0.021 nm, 8.67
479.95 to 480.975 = -0.075 nm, 9.39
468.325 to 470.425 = 0.185 nm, 8.1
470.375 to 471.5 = -0.068 nm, 9.4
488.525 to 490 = -0.100 nm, 9.23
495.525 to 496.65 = -0.133 nm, 9.58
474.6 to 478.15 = -0.058 nm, 8.94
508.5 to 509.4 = -0.001 nm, 8.42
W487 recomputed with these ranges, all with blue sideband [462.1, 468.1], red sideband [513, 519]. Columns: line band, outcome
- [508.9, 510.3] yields -0.13 nm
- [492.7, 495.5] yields 0.07 nm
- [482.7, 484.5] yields 0.00 nm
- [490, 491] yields -0.02 nm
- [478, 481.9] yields -0.36 nm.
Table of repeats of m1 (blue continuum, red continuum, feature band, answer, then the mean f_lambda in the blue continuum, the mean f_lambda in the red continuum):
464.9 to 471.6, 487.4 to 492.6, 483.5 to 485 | 0.02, 8.73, 8.9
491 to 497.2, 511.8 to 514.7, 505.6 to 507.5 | 0.03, 8.84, 8.48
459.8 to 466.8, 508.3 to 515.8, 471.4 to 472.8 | -0.02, 8.88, 8.42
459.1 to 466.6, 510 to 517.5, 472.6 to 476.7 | -0.10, 8.89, 8.35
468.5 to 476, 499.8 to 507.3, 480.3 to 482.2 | -0.11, 8.88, 8.81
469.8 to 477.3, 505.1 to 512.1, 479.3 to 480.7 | -0.12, 8.91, 8.66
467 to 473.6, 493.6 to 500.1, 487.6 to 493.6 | -0.07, 8.71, 8.8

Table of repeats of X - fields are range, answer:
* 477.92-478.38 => 9.41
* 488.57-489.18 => 9.16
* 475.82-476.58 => 7.87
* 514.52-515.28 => 8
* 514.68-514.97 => 7.3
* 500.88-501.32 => 9.37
